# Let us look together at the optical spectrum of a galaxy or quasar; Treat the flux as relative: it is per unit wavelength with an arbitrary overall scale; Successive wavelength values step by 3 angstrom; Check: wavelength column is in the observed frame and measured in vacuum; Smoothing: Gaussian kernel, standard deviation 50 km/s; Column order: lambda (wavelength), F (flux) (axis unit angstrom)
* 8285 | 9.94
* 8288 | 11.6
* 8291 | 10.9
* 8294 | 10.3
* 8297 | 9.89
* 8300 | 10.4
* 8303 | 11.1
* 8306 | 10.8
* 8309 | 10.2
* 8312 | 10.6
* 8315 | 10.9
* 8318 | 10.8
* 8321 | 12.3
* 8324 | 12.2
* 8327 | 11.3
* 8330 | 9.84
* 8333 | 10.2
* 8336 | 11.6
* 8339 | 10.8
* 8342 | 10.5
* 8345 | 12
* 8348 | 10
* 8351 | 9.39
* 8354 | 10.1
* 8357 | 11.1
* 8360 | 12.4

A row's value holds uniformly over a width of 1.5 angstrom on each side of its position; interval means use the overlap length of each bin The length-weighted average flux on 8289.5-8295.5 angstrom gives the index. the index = 10.6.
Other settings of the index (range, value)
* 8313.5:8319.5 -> 10.9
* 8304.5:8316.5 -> 10.6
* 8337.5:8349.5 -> 10.8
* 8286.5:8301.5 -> 10.6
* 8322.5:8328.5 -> 11.8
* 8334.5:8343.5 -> 11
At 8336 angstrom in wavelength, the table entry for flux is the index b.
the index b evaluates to 11.6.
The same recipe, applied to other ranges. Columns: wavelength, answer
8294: 10.3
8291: 10.9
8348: 10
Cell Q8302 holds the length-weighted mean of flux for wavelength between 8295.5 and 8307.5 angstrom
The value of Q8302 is 10.5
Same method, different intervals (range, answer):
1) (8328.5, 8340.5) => 10.6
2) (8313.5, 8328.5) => 11.5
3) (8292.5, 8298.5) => 10.1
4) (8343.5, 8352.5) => 10.5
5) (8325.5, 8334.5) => 10.4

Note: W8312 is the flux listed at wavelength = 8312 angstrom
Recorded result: 10.6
